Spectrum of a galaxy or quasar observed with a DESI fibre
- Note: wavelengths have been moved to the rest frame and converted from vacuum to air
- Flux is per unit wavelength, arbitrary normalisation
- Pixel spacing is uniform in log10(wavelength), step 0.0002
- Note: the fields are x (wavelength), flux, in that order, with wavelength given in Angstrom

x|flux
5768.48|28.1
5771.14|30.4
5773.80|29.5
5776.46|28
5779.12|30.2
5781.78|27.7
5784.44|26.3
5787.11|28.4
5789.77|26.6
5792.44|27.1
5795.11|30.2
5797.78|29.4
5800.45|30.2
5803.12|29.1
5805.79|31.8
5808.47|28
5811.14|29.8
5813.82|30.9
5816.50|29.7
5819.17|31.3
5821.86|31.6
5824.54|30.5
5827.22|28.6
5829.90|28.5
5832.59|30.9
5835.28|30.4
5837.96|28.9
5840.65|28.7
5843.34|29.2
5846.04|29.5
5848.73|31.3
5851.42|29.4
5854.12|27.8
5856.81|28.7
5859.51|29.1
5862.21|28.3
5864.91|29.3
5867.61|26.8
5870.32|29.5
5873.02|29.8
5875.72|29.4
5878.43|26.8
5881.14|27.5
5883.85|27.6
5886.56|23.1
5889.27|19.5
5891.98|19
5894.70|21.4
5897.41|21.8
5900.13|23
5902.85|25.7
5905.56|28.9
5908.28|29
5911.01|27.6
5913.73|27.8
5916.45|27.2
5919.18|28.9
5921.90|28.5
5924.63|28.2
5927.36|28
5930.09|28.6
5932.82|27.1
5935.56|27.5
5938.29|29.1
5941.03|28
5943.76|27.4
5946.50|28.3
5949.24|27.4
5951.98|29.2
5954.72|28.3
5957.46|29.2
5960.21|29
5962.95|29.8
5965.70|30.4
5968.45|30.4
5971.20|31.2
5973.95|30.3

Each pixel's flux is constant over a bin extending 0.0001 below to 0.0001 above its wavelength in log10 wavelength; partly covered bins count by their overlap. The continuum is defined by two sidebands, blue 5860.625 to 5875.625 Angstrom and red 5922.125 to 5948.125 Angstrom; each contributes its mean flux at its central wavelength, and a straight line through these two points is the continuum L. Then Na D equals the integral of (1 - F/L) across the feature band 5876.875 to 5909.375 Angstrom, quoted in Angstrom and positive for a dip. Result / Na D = 4.7 Angstrom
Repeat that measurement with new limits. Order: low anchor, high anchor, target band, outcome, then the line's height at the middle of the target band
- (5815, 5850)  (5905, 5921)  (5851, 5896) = 3.9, 29.1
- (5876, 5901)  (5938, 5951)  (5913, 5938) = -1.5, 26.5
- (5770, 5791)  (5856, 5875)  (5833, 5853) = -0.7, 28.7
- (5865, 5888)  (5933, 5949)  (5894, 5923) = 1.4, 27.8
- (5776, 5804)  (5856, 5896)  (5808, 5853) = -3.9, 27.5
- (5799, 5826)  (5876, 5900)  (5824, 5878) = -4.8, 26.9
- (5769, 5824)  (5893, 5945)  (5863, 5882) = -0.4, 27.9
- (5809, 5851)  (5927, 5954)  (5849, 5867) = 0.4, 29.5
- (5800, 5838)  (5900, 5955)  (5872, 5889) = 1.2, 28.8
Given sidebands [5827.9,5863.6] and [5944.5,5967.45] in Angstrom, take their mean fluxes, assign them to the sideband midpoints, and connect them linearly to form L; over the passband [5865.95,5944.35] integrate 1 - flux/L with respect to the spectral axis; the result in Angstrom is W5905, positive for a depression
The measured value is 6.6 Angstrom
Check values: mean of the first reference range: 29.3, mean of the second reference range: 28.9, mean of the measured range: 26.7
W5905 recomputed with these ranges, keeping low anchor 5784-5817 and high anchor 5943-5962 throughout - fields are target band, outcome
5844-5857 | -0.2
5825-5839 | -0.3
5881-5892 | 2.0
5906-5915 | 0.1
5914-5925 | 0.2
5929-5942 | 0.2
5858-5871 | 0.1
